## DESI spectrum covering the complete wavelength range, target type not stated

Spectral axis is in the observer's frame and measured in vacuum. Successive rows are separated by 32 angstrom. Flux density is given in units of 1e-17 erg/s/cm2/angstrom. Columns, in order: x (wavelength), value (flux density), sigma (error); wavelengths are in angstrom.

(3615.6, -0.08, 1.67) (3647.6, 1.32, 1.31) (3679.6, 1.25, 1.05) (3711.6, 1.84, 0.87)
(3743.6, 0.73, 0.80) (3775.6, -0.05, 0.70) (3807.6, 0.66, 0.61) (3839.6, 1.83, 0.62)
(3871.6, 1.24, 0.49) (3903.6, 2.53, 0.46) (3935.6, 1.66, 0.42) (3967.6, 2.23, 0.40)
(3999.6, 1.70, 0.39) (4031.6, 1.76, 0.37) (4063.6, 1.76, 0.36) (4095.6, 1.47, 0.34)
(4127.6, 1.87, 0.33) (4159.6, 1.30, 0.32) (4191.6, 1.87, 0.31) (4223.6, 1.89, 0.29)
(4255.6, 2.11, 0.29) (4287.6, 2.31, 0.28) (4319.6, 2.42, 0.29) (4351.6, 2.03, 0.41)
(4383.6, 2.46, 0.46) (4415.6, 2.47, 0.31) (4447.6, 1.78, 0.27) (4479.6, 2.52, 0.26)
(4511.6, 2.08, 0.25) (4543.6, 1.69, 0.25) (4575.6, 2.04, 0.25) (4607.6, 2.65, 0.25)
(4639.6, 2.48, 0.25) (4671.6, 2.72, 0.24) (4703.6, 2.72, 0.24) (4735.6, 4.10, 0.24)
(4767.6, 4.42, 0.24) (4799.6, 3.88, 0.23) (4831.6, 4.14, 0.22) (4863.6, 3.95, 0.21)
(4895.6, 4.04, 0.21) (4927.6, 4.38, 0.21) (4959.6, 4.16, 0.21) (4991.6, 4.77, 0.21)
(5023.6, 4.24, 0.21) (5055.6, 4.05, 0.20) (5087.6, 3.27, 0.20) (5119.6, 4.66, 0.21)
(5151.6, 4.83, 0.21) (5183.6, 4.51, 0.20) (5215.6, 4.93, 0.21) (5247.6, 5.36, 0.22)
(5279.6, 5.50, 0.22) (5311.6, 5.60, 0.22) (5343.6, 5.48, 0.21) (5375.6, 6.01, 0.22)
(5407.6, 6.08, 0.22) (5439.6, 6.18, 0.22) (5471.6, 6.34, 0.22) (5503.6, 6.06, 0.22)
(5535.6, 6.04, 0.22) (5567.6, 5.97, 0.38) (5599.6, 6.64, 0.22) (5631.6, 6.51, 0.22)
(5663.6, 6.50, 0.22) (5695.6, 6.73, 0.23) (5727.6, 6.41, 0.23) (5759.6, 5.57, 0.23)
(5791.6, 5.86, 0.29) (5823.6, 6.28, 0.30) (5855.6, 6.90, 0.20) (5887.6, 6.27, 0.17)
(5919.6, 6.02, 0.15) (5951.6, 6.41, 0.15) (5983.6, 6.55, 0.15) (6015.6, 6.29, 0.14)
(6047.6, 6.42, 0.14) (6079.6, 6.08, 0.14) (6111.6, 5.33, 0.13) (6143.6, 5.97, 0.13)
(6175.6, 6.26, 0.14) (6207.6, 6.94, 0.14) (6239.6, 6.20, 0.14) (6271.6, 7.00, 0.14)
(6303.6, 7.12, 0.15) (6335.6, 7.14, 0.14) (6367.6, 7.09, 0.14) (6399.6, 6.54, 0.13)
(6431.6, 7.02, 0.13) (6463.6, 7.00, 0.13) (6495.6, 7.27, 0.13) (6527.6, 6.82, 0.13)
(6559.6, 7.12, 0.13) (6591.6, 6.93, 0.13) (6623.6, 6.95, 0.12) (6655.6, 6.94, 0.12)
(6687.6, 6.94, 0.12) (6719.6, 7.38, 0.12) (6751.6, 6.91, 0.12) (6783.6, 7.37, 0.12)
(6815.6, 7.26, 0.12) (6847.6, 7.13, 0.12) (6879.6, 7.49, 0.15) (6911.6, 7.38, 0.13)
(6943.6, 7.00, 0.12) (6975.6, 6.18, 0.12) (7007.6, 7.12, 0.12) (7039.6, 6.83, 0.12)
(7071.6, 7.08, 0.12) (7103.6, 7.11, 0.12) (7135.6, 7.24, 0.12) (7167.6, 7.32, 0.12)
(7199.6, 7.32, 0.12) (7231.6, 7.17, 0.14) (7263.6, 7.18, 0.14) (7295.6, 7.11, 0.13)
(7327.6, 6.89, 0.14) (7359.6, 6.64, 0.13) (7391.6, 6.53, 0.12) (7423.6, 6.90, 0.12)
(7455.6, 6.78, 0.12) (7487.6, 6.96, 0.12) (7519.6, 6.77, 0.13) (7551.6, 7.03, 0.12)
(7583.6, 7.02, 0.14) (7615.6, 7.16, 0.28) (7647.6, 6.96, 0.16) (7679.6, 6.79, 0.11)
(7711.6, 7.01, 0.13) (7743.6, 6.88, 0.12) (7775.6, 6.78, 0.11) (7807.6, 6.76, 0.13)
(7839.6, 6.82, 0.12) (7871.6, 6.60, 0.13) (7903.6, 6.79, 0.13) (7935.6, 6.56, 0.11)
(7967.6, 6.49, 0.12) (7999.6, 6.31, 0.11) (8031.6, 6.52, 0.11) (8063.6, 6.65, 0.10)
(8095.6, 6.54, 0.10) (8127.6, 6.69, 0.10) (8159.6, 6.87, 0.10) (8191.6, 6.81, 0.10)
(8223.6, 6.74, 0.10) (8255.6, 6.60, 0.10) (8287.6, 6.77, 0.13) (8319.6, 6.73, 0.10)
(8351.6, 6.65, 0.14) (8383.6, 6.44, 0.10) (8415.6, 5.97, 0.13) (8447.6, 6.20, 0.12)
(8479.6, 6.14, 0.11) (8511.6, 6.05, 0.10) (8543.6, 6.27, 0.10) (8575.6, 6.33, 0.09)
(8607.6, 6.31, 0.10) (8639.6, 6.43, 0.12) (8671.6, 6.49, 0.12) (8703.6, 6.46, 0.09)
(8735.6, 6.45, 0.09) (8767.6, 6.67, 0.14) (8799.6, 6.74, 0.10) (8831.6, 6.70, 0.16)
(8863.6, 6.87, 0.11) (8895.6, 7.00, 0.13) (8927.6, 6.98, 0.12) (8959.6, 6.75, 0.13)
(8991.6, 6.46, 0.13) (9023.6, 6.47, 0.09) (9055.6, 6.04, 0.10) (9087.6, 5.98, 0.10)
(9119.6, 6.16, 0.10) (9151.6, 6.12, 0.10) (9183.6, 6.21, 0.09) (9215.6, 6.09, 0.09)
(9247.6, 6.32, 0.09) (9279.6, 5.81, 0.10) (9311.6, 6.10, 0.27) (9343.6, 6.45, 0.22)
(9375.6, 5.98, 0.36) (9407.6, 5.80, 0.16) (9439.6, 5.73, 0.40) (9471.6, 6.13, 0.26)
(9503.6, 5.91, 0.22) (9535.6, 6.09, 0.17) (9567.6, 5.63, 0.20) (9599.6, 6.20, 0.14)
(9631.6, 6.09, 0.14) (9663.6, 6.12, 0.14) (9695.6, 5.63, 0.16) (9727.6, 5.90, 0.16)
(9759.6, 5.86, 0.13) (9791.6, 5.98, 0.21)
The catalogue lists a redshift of 0.183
